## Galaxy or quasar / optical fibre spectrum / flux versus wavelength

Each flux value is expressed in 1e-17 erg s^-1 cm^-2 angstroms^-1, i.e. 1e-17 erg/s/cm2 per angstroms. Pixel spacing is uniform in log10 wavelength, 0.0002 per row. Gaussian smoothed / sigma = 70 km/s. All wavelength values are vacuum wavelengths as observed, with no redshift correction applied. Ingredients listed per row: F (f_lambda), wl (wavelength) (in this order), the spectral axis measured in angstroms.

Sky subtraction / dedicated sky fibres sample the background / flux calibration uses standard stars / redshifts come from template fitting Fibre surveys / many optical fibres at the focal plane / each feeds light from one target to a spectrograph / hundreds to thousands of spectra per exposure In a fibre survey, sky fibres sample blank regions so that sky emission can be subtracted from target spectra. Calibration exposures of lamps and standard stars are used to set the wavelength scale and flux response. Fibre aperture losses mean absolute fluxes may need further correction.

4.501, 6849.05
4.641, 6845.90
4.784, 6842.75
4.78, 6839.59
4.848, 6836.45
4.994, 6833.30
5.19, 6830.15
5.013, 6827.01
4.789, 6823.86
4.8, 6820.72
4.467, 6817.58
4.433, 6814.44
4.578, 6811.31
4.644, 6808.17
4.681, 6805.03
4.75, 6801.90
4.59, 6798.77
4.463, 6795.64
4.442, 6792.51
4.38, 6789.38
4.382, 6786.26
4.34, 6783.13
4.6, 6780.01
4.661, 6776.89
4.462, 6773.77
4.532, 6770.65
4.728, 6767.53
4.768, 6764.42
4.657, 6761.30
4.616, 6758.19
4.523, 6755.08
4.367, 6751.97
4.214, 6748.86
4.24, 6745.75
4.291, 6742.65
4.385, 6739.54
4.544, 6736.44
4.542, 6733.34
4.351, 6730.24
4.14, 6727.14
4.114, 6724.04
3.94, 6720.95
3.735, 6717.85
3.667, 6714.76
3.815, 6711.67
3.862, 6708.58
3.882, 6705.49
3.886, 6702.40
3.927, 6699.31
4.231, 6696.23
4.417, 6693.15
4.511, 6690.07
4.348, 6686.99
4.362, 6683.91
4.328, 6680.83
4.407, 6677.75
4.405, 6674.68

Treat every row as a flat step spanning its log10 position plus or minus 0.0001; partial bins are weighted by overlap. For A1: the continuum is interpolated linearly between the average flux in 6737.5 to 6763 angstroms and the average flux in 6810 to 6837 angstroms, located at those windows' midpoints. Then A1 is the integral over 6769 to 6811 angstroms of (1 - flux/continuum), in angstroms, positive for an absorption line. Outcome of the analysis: 0.8 angstroms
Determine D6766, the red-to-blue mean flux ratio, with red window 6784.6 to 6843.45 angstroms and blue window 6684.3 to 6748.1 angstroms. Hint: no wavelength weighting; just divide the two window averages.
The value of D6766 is 1.13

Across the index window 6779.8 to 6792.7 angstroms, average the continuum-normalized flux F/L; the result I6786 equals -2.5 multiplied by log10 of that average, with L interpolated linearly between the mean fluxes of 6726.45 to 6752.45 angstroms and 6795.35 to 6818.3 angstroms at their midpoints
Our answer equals 0.03 mag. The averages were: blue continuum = 4.35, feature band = 4.41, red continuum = 4.59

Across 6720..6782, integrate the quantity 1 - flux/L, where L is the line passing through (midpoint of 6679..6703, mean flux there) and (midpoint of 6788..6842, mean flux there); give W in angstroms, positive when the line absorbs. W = 0.5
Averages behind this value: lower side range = 4.27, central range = 4.44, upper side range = 4.7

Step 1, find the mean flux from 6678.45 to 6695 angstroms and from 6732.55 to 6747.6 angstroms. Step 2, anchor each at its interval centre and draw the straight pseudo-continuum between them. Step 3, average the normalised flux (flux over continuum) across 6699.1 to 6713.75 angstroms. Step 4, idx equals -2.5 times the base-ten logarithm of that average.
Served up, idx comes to 0.14 mag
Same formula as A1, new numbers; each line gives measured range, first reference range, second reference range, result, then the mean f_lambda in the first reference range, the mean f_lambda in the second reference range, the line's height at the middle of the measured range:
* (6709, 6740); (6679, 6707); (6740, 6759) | 1.4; 4.21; 4.37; 4.3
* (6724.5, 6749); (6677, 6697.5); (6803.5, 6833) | 1.0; 4.37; 4.74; 4.51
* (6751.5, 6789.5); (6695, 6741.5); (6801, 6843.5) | -1.1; 4.07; 4.77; 4.42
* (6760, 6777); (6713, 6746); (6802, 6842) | -0.8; 4.17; 4.77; 4.42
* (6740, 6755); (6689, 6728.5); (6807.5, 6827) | -0.3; 4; 4.65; 4.23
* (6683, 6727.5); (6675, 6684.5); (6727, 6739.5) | 3.5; 4.37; 4.42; 4.4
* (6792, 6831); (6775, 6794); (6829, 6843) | 0.2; 4.47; 4.92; 4.71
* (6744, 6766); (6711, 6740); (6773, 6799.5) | -1.0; 4.12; 4.48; 4.3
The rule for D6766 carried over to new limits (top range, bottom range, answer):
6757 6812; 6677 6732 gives 1.11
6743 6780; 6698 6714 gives 1.17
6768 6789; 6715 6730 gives 1.13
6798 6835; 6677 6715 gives 1.15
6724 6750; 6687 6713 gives 1.06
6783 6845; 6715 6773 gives 1.07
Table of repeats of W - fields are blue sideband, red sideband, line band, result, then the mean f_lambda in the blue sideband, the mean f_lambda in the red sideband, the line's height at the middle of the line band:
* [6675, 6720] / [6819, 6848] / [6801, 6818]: 0.48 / 4.1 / 4.86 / 4.73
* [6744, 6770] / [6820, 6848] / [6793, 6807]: 0.30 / 4.51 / 4.87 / 4.71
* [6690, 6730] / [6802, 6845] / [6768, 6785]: -0.31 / 4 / 4.77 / 4.45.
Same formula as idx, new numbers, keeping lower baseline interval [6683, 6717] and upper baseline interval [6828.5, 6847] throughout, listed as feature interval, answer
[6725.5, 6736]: -0.03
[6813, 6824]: 0.04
